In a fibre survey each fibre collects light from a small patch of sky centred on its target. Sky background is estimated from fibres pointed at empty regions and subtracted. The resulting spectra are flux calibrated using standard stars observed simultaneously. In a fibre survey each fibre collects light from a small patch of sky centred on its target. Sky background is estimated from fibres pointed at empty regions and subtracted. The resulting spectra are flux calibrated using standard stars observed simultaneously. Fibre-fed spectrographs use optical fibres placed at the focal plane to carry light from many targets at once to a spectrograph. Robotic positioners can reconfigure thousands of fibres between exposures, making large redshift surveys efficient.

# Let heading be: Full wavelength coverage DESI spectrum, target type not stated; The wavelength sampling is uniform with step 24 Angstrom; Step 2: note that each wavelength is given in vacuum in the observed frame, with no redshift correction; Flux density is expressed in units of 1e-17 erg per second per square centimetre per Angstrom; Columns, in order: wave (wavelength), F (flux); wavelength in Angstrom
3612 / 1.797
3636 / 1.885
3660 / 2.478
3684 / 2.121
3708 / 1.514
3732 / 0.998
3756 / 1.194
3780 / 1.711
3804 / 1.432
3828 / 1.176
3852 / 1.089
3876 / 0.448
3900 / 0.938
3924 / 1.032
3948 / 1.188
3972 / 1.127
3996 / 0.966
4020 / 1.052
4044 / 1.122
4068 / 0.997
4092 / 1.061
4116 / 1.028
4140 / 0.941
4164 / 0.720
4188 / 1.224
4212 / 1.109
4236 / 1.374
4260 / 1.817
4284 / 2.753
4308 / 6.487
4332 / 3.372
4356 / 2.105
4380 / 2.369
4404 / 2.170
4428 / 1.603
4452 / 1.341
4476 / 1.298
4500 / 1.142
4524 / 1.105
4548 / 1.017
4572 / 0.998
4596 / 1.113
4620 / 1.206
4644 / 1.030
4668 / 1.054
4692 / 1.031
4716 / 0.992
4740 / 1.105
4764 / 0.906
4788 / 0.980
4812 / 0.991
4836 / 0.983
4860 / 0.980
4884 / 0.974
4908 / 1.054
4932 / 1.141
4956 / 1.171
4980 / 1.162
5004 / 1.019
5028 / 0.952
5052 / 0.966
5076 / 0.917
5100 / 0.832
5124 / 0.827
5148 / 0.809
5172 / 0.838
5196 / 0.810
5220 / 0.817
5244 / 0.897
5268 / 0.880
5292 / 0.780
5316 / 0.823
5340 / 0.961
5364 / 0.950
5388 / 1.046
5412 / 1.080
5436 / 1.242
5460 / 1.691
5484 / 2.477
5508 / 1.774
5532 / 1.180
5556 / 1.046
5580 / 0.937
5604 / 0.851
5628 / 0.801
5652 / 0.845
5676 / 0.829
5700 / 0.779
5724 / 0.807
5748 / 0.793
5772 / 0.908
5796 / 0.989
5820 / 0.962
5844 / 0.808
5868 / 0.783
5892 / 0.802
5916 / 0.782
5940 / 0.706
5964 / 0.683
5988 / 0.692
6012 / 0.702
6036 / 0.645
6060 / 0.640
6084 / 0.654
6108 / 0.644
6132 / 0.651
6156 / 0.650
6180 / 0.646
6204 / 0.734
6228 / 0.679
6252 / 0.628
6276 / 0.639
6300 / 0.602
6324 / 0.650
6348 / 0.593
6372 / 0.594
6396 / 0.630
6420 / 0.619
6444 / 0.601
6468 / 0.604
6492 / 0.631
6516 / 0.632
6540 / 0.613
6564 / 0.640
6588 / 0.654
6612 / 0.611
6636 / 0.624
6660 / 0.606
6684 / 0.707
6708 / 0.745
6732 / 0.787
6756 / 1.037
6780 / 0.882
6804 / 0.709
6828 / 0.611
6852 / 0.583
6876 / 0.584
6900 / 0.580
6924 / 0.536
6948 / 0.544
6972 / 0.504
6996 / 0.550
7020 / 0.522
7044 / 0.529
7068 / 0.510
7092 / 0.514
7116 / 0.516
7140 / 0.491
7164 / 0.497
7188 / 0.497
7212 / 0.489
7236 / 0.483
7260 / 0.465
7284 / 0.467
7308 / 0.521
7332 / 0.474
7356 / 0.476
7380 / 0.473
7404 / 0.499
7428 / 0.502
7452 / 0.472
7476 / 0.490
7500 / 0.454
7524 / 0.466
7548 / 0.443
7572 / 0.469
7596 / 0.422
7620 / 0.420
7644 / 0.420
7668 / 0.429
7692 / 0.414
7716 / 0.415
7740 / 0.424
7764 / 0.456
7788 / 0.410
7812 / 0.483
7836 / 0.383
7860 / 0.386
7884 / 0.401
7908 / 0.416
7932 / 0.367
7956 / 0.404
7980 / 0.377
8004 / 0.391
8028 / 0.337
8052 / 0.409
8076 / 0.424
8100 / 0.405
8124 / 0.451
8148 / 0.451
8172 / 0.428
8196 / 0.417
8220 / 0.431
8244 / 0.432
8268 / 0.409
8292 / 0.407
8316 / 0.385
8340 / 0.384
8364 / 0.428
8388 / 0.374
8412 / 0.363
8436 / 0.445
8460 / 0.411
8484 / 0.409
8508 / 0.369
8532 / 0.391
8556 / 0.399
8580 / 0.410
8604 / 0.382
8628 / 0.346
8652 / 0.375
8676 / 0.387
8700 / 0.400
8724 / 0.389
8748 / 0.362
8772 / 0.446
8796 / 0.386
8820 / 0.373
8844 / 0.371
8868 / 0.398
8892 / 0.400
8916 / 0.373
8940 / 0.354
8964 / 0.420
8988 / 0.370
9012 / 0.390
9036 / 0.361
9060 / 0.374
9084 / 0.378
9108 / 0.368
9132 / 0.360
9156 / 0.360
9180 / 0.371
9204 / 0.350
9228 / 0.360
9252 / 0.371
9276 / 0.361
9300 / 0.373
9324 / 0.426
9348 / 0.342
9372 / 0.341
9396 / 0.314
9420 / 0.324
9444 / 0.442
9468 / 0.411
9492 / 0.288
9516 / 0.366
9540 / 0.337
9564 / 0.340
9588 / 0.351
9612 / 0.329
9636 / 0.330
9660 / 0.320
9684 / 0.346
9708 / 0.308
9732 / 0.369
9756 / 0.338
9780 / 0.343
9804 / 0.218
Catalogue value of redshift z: 2.54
